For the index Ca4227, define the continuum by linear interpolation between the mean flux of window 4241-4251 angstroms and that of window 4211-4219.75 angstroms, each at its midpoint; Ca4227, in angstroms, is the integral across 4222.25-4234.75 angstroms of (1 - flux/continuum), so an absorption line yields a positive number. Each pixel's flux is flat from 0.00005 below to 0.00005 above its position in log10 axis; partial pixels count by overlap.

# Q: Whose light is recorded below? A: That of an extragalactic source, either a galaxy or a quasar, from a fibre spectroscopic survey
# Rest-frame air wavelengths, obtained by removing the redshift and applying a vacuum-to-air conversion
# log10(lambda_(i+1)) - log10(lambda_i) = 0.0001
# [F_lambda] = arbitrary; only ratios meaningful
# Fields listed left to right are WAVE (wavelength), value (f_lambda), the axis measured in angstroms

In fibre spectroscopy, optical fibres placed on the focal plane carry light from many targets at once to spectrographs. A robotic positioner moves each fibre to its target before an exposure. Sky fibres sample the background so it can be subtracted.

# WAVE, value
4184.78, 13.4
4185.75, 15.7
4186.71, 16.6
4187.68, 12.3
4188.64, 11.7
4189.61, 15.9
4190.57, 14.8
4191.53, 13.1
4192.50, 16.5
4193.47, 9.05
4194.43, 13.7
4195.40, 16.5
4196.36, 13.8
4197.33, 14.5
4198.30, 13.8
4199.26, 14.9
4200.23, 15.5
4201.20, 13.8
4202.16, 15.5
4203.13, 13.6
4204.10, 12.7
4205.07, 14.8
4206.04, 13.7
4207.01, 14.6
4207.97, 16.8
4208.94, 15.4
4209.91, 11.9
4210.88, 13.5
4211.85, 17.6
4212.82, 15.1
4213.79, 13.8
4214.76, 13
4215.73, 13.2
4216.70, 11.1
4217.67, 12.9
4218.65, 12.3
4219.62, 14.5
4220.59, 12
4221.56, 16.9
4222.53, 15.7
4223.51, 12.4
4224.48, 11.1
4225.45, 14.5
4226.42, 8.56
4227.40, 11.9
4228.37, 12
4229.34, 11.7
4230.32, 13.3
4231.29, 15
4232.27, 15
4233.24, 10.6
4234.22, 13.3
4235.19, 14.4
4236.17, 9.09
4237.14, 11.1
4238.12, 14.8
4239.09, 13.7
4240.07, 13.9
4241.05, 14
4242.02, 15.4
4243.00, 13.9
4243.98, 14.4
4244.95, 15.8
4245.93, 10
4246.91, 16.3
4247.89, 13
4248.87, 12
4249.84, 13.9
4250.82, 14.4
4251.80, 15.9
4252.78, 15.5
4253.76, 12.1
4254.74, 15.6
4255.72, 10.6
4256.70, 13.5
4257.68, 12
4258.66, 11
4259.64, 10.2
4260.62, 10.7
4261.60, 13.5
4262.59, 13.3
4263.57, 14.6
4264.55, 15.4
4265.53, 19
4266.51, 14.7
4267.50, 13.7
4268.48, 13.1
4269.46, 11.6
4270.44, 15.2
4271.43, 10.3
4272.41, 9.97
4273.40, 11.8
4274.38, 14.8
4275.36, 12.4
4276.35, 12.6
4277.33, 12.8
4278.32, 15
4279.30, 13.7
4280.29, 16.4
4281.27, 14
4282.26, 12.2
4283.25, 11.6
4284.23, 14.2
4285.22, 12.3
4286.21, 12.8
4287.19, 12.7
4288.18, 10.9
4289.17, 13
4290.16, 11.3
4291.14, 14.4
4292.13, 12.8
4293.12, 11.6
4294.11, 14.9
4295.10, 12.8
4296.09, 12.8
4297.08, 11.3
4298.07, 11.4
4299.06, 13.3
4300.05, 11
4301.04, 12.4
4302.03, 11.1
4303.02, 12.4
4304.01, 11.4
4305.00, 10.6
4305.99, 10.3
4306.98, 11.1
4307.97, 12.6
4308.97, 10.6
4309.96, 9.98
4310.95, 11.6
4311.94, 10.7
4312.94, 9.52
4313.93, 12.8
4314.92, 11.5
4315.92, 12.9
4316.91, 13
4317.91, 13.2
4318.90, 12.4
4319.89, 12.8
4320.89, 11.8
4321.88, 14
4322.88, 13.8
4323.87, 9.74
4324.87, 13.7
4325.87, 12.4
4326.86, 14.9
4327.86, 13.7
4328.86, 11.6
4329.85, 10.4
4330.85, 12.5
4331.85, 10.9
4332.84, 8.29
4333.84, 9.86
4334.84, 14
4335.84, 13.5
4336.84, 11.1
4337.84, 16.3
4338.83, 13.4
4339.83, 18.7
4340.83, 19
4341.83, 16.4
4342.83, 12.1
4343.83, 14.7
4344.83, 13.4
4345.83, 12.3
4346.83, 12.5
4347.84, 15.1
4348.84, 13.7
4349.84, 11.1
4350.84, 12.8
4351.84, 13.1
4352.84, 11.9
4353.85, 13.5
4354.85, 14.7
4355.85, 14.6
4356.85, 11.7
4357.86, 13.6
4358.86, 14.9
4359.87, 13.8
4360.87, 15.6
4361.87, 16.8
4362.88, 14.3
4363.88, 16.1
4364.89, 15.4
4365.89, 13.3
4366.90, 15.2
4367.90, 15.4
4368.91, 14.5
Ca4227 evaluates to 1.0 angstroms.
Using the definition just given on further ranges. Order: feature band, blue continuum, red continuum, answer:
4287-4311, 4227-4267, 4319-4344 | 2.4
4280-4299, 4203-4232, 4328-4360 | 0.9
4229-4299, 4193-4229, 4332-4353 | 2.1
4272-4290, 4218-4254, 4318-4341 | 0.3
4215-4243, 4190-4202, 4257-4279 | 1.4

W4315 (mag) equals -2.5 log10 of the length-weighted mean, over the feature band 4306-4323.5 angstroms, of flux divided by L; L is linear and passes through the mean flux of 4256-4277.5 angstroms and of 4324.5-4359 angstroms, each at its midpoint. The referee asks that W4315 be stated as 0.11 mag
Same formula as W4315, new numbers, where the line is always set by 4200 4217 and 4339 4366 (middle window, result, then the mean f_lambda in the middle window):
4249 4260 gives 0.085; 13.2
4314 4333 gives 0.154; 12.4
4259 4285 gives 0.073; 13.3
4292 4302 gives 0.155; 12.3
